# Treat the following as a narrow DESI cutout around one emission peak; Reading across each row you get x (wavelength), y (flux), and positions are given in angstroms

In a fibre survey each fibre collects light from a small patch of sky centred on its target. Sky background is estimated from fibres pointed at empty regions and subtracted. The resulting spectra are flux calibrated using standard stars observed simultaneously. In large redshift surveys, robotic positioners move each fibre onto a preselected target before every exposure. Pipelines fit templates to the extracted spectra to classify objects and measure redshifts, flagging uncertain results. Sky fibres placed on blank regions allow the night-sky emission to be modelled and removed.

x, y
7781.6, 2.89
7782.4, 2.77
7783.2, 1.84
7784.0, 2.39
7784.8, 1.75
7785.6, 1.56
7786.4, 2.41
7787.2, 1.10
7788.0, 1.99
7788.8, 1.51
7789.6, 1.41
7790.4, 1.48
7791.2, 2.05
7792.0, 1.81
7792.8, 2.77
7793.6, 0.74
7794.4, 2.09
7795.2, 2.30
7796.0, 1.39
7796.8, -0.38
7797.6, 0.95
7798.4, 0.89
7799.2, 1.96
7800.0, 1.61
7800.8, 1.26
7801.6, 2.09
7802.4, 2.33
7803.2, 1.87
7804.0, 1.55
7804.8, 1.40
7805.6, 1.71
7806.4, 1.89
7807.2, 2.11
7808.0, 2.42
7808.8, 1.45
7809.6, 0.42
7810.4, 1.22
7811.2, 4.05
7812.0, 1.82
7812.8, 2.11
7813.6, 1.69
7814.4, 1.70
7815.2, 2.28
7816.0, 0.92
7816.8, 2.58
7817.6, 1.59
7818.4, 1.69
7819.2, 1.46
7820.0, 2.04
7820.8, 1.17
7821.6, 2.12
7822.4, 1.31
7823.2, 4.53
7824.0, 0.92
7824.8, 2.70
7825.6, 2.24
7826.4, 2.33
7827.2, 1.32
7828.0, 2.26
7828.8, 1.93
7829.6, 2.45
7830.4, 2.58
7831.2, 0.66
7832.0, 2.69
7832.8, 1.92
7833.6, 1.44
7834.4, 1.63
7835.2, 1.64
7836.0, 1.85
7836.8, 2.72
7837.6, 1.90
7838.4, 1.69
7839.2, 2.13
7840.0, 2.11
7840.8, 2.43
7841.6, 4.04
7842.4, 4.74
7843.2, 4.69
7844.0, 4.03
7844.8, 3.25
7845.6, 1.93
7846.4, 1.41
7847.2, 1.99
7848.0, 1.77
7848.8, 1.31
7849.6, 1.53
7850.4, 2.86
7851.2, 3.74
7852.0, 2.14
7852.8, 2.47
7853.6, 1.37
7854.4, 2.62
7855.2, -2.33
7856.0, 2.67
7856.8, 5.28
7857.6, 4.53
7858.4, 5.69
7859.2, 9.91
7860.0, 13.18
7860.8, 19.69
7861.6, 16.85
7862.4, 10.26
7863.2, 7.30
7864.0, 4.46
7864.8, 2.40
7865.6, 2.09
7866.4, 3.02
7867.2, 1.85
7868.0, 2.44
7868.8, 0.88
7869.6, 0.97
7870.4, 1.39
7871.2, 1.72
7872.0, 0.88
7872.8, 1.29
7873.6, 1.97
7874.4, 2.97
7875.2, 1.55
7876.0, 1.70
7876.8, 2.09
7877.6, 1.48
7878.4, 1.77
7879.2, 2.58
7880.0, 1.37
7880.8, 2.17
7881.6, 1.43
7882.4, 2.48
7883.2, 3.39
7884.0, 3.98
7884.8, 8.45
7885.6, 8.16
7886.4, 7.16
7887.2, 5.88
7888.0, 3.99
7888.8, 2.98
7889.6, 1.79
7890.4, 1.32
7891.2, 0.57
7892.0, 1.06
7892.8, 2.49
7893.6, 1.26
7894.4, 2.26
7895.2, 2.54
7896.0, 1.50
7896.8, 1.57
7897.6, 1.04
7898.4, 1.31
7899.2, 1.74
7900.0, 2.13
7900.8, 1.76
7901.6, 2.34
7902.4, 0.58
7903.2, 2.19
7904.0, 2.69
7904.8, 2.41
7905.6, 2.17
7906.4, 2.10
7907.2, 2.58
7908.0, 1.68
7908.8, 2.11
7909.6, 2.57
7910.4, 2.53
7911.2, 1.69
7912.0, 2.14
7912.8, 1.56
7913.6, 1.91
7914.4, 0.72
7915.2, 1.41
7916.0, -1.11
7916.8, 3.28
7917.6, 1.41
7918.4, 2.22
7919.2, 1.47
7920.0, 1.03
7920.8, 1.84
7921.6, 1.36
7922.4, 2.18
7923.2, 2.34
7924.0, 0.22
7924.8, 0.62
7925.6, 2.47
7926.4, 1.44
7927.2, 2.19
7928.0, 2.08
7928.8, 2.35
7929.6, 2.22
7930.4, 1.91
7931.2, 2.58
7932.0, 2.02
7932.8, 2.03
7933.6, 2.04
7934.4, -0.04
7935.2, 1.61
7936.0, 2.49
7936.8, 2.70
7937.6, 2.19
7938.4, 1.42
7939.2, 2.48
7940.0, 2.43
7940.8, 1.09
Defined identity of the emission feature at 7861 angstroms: H-alpha 6563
